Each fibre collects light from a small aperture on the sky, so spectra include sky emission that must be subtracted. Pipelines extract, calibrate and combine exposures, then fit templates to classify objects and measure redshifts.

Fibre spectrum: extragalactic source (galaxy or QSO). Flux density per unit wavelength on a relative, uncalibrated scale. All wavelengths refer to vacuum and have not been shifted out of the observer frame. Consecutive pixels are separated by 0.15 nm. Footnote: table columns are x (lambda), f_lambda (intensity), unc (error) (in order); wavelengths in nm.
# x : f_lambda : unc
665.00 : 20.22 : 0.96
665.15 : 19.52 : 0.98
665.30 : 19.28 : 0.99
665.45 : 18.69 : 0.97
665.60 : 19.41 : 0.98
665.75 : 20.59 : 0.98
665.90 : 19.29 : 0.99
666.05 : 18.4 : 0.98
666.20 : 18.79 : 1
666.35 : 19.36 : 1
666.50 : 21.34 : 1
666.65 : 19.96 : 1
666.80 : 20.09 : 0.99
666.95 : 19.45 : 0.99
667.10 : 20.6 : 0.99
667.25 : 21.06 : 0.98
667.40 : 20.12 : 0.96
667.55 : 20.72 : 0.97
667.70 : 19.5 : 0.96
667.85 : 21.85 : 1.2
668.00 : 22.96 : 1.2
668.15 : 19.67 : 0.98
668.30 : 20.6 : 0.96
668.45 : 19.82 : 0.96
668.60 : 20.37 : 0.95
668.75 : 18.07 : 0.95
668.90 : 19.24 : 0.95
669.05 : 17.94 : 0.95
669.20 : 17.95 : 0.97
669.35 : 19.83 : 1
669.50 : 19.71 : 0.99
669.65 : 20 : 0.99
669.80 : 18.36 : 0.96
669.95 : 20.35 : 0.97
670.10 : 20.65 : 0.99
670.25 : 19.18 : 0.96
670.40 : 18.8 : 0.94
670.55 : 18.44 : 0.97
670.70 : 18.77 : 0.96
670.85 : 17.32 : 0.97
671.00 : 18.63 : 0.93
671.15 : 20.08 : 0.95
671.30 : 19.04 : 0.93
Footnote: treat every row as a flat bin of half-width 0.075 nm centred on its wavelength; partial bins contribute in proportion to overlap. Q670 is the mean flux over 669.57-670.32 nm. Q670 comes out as 19.7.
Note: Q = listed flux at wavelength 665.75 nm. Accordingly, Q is 20.59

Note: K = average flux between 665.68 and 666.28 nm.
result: 19.3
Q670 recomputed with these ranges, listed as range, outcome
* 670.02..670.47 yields 19.6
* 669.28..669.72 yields 19.8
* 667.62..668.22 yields 21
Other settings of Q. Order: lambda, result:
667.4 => 20.12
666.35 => 19.36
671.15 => 20.08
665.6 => 19.41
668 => 22.96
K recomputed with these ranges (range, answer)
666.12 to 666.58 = 19.8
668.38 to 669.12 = 19.1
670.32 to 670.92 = 18.3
